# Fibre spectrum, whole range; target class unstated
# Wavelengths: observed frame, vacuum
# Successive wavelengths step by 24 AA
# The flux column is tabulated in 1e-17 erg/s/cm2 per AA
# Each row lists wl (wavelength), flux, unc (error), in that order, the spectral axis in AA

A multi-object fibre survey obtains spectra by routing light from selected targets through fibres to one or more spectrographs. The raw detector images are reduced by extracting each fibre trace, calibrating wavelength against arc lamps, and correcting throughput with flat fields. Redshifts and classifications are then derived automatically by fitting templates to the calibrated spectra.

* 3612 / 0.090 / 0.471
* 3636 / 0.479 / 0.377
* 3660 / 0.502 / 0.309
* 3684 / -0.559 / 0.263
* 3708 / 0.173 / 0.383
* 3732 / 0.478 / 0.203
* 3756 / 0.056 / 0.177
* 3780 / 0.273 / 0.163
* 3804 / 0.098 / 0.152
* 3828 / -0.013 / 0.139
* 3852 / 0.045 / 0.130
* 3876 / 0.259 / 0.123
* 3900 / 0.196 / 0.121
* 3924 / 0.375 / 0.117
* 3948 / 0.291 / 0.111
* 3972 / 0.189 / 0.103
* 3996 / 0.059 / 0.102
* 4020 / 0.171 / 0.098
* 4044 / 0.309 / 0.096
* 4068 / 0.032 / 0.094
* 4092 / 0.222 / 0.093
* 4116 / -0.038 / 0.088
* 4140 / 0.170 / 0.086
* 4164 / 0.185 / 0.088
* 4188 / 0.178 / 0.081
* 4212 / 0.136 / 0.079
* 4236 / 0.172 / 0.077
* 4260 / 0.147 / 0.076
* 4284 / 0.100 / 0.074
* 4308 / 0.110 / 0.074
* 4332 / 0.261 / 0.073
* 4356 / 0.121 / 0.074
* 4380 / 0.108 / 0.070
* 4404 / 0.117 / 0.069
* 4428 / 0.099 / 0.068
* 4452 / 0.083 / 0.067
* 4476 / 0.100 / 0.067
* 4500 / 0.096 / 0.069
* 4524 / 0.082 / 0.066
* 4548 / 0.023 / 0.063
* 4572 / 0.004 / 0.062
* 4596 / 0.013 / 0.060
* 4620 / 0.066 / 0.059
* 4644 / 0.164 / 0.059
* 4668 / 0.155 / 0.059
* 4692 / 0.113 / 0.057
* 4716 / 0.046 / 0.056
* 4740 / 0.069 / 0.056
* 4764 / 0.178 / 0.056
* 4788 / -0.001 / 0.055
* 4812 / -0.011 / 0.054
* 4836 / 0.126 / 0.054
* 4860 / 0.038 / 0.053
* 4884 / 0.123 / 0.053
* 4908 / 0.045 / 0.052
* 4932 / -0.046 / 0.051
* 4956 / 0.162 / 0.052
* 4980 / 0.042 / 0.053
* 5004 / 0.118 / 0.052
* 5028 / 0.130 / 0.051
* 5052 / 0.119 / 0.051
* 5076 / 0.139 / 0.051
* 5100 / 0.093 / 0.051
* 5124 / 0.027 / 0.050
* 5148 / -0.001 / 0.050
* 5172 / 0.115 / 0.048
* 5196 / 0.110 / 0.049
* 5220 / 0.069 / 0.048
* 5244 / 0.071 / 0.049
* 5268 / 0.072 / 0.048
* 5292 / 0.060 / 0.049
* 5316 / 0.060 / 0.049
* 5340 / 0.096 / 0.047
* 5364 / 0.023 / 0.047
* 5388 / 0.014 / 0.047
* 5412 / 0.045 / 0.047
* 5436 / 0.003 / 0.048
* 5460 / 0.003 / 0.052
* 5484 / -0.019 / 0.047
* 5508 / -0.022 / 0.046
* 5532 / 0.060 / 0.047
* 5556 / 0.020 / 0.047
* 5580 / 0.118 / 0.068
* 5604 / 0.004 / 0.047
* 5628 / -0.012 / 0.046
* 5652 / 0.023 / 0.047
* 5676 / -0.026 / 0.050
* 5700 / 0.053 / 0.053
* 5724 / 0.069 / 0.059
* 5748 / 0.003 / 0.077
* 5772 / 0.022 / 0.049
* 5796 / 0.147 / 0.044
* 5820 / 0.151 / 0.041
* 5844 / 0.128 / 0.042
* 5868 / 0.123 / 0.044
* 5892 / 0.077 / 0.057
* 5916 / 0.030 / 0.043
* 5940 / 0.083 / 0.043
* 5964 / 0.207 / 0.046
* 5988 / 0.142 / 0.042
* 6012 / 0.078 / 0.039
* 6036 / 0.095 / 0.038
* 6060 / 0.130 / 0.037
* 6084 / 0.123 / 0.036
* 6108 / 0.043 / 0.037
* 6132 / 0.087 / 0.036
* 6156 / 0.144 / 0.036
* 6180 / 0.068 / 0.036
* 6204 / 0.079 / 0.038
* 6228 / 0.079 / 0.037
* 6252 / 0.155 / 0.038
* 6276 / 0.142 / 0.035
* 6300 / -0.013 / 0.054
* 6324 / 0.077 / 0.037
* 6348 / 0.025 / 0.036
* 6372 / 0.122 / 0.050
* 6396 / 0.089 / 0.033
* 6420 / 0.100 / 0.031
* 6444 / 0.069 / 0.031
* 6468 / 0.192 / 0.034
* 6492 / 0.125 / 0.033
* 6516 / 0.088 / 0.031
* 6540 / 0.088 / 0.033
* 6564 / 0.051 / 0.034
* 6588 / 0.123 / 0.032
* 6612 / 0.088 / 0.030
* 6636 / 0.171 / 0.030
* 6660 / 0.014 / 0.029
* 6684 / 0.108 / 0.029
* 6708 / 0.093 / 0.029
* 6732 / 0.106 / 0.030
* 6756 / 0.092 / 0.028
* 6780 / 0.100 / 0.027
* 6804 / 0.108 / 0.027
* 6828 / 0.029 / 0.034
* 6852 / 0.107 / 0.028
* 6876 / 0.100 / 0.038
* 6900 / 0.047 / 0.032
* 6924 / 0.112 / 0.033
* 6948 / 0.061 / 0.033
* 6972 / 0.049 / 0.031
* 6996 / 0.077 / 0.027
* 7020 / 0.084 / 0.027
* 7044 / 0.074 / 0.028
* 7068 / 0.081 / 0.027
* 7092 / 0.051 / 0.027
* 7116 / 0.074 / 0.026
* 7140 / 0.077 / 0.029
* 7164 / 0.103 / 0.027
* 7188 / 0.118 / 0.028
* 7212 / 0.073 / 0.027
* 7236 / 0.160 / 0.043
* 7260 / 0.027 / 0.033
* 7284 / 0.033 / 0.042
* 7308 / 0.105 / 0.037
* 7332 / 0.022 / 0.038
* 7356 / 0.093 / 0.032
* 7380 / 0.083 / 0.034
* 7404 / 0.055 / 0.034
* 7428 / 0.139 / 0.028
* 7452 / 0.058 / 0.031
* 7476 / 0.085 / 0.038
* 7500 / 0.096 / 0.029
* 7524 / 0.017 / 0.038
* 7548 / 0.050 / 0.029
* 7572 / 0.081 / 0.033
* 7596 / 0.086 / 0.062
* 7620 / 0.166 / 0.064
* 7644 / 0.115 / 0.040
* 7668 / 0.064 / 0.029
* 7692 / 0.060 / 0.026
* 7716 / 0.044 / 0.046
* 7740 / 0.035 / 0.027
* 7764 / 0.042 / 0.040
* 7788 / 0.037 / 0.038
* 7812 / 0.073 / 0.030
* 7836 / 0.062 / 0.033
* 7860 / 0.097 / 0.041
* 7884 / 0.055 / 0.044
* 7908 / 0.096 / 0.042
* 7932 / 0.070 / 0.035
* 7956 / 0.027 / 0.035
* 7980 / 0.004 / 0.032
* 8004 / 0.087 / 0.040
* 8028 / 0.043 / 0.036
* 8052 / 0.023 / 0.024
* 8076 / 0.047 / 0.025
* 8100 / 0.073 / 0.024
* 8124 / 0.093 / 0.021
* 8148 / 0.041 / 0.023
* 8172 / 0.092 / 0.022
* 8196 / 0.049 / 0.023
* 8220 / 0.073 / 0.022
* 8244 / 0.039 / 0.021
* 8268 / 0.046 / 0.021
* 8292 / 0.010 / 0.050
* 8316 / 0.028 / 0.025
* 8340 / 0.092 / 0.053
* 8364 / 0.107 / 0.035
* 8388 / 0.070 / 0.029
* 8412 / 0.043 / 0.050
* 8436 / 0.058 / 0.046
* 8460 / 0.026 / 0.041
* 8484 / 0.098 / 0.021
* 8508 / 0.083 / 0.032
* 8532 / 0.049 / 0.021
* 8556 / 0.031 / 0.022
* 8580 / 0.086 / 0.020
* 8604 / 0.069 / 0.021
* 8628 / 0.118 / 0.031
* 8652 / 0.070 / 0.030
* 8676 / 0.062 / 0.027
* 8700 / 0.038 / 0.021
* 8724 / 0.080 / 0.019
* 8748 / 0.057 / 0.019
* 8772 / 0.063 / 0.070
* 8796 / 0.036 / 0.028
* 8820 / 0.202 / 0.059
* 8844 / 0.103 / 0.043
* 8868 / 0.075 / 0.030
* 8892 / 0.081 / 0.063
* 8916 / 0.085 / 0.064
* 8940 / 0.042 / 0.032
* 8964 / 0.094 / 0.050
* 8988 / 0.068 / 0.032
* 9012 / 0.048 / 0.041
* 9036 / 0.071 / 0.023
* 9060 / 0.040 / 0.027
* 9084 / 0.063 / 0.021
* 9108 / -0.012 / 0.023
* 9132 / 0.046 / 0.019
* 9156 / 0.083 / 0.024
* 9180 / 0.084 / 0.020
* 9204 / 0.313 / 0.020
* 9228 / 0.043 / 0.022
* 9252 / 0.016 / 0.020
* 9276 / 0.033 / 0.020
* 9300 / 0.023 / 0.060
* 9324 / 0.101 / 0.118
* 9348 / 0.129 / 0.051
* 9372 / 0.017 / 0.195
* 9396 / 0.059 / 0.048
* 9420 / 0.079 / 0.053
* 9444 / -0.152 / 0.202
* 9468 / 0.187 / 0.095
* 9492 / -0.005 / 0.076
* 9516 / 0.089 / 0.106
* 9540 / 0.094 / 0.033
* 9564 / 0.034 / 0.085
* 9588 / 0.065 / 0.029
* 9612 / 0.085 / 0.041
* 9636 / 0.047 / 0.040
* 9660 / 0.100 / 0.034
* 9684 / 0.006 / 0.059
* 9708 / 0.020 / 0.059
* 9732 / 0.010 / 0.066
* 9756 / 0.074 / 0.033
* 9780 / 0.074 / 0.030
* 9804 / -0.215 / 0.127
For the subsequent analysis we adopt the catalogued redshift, 1.47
